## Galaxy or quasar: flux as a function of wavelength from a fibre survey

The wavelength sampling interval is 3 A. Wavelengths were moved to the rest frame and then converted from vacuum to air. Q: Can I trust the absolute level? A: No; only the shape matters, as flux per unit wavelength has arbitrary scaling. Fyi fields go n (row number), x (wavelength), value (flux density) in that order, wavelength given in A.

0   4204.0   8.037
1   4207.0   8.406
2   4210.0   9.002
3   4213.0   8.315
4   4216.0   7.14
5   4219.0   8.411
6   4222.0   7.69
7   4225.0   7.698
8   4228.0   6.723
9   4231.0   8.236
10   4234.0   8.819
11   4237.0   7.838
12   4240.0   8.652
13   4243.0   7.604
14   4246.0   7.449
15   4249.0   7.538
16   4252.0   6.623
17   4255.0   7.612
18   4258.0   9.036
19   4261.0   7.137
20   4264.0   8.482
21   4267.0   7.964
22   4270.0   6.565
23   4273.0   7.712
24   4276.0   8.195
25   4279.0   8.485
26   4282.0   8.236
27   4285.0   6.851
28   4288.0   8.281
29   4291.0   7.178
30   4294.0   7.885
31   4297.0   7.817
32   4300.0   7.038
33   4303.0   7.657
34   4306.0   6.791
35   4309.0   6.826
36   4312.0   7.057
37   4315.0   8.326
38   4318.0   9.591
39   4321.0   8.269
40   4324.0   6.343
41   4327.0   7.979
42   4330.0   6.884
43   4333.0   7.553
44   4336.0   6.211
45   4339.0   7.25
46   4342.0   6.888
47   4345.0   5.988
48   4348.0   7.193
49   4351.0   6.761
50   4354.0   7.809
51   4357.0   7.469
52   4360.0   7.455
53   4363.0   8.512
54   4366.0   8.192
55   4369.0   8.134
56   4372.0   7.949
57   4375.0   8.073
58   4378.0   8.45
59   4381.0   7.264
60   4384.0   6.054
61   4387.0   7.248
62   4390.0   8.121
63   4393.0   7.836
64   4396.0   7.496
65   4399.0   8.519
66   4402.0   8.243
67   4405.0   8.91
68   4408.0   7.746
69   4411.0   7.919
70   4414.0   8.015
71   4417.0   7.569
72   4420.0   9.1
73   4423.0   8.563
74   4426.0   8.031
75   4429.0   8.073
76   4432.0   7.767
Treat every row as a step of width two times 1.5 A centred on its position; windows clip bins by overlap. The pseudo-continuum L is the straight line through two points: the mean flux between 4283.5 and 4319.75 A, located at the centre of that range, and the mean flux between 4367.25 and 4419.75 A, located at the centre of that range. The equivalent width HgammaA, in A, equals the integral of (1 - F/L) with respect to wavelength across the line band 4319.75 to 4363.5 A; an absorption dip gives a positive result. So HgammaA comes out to 3.0 A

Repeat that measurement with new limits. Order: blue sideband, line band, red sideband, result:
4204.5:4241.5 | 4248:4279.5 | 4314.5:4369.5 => 0.5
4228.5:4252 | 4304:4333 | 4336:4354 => -1.9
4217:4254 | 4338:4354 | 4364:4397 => 1.7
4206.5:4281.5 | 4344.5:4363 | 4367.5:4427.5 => 1.5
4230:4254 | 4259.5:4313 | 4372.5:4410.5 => 1.8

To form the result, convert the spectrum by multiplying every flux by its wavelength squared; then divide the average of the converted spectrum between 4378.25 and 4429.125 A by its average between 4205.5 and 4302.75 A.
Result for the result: 1.09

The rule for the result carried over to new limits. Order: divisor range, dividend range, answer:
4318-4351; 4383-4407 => 1.13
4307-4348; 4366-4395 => 1.08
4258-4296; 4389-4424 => 1.11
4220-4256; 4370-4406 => 1.09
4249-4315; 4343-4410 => 1.06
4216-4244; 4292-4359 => 0.97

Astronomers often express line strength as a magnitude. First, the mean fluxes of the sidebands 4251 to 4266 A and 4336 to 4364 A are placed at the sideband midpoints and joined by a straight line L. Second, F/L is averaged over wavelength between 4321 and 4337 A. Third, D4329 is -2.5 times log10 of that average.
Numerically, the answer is 0.029 mag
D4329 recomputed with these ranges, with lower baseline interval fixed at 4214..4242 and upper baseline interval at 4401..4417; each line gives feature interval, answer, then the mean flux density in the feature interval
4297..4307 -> 0.10 mag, 7.28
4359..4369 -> 0.00 mag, 8.1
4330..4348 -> 0.18 mag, 6.82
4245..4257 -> 0.08 mag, 7.37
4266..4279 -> 0.04 mag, 7.7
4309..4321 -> -0.02 mag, 8.13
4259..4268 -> 0.00 mag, 7.92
